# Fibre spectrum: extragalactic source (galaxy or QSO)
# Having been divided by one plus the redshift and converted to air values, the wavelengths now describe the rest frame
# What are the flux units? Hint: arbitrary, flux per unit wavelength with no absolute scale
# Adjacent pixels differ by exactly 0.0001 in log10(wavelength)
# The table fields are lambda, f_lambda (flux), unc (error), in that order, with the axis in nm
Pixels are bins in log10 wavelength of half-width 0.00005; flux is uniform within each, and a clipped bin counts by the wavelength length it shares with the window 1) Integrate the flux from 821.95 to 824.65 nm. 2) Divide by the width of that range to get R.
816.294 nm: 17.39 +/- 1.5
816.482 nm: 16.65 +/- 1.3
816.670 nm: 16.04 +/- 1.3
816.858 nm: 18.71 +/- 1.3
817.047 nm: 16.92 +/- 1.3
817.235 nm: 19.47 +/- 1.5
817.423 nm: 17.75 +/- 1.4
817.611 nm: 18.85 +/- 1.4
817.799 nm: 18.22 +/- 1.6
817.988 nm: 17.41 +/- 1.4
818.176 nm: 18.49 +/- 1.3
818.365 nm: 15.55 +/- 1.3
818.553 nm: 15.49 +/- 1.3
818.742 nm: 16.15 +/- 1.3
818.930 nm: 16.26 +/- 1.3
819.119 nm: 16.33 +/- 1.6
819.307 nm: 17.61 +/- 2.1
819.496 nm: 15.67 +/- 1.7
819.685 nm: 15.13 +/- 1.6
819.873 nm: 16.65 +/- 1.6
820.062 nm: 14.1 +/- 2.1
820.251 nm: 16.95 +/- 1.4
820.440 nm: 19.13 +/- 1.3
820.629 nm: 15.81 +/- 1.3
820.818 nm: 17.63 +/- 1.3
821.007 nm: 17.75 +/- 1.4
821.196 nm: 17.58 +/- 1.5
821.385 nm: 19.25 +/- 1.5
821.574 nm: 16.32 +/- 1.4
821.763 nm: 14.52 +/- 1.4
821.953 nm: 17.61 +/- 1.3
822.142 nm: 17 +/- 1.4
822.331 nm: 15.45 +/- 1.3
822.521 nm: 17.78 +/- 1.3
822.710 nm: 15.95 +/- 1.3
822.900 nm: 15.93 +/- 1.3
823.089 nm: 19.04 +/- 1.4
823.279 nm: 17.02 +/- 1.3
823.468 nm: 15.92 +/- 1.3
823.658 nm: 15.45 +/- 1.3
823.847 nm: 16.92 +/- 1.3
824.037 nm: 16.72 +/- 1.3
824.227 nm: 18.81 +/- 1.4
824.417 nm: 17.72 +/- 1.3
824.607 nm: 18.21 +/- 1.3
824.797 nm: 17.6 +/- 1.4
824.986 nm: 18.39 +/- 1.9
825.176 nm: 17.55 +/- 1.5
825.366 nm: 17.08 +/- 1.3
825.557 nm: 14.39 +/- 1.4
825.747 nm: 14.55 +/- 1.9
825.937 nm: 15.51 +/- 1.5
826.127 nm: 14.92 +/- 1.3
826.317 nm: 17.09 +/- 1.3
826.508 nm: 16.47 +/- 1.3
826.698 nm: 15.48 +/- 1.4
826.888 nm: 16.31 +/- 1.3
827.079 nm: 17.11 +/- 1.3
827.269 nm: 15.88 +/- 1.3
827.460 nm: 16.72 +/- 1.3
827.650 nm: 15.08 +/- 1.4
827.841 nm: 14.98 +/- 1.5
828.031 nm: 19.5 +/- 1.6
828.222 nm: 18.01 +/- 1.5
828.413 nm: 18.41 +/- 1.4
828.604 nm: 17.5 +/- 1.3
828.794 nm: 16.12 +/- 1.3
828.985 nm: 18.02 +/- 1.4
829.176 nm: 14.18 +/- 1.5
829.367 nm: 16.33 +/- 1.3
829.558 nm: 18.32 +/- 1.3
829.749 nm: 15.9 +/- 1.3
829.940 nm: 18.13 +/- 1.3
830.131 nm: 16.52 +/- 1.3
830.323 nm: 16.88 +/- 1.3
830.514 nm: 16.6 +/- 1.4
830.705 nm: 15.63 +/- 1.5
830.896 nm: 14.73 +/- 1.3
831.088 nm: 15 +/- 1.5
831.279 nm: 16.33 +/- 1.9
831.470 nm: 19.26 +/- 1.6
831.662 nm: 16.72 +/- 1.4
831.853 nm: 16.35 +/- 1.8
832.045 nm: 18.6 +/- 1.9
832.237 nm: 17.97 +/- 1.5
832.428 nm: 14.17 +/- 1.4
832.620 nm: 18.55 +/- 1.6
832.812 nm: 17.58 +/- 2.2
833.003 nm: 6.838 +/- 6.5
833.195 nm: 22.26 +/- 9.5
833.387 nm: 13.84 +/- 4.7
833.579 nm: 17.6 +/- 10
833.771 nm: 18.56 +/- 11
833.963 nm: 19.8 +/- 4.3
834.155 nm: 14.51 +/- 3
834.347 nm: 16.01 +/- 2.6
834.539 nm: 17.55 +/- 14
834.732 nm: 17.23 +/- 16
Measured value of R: 17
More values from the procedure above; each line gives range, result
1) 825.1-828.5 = 16.4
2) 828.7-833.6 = 16.5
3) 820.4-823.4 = 17.1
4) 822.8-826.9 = 16.7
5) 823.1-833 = 16.7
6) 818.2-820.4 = 16.1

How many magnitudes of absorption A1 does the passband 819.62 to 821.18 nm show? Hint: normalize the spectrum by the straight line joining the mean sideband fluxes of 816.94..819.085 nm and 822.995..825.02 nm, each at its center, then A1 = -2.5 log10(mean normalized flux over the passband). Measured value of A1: 0.04 mag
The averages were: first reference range 17.3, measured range 16.7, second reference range 17.4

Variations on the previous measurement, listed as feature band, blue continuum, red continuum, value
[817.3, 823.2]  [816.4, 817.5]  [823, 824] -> 0.02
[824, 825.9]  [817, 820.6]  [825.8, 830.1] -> -0.02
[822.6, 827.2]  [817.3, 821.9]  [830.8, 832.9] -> 0.01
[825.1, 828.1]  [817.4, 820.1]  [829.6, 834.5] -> 0.03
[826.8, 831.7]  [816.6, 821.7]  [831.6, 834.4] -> 0.00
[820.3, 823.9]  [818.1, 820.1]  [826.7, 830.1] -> -0.04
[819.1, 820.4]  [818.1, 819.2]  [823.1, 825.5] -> 0.02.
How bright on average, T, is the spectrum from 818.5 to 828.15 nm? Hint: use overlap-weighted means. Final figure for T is 16.6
